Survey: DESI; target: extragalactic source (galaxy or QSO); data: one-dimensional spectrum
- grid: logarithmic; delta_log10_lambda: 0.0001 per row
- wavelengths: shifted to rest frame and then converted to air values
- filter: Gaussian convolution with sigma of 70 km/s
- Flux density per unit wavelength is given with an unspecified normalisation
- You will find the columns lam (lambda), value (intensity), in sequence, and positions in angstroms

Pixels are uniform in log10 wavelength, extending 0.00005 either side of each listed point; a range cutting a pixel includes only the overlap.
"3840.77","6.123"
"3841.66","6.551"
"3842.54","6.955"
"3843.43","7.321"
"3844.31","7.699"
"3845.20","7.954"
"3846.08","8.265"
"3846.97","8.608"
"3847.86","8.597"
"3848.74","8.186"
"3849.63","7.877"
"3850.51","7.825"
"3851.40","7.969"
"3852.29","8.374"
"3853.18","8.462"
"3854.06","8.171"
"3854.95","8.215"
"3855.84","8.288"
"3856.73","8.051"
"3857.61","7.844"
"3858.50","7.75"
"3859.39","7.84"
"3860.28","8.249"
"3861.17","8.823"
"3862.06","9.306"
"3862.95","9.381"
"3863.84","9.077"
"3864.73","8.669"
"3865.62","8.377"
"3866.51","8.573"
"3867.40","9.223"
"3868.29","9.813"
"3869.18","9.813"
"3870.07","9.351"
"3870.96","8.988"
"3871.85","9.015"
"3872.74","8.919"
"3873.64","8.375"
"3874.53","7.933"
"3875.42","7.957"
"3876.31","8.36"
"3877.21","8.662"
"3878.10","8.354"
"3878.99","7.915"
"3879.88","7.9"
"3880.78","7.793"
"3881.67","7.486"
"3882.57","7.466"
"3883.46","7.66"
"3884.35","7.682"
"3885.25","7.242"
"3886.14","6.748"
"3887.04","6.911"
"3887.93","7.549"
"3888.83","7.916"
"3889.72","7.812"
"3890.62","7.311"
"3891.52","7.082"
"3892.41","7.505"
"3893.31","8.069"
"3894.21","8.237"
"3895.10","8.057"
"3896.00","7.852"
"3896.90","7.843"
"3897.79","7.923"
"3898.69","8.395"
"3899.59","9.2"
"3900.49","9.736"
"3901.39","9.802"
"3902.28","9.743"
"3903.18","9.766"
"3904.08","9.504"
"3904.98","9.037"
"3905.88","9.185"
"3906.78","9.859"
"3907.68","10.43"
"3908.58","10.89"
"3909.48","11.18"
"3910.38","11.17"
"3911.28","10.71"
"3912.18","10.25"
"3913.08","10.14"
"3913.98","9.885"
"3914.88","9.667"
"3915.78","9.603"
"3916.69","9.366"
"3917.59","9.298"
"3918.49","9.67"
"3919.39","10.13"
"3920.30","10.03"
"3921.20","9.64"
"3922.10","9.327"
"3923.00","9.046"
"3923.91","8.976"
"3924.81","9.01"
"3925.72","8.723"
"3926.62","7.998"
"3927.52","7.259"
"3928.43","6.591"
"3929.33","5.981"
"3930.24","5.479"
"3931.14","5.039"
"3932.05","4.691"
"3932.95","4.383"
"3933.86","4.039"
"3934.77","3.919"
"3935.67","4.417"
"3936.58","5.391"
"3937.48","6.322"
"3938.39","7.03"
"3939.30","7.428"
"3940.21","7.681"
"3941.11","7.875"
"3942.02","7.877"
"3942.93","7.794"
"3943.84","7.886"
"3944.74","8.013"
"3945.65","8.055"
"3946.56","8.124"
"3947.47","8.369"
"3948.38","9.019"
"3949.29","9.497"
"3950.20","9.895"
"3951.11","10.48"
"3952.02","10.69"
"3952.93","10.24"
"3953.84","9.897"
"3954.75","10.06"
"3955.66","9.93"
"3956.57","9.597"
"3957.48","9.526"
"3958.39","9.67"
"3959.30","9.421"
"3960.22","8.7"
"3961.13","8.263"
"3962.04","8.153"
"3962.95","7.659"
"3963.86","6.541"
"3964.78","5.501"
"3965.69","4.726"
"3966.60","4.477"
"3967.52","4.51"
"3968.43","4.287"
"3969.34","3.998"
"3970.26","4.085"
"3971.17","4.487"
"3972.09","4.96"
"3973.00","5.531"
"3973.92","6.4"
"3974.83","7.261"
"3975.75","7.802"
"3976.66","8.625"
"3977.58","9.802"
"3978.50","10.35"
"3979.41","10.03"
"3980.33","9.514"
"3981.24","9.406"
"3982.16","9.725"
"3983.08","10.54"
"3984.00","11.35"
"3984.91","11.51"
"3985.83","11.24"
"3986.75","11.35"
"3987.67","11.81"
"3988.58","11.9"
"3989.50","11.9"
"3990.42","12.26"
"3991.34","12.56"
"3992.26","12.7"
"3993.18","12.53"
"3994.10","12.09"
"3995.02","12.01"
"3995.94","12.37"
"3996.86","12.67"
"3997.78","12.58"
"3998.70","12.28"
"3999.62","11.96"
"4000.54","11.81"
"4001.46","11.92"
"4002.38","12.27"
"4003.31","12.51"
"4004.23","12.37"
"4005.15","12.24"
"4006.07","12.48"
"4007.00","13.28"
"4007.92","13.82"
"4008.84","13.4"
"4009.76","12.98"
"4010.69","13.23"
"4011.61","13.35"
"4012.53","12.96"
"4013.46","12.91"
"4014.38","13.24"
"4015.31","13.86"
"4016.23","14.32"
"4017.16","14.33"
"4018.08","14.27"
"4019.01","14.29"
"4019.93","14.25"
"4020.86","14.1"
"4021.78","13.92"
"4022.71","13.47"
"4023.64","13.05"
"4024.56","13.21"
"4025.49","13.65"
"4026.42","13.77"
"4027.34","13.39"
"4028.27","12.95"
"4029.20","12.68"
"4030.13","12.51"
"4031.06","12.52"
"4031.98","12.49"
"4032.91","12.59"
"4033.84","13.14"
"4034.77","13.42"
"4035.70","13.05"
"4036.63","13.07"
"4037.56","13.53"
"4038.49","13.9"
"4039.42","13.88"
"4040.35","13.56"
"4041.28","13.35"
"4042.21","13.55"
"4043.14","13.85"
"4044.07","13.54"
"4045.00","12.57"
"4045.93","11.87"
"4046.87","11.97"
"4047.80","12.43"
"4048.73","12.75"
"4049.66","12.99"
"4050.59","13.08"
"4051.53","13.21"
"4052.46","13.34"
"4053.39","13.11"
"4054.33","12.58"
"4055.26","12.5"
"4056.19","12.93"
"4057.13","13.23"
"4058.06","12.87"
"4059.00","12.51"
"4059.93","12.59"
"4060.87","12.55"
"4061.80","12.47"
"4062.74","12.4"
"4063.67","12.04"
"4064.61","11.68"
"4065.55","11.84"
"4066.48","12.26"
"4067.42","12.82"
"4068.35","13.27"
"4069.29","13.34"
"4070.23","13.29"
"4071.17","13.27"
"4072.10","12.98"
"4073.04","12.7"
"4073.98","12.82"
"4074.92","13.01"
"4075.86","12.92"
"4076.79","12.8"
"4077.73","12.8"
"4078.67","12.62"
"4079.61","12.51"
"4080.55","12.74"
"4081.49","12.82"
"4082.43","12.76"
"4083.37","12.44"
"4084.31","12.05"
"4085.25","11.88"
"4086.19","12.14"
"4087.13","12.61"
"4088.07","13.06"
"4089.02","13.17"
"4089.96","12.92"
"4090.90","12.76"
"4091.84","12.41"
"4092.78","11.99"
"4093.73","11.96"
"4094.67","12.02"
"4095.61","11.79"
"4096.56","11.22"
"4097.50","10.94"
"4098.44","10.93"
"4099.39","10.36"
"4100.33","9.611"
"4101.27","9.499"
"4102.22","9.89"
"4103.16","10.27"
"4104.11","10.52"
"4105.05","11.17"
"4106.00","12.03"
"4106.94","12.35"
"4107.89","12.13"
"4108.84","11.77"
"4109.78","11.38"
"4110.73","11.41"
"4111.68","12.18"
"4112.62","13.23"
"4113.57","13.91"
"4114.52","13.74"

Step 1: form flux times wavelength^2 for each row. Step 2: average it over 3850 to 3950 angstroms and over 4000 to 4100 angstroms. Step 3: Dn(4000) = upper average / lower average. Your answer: 1.7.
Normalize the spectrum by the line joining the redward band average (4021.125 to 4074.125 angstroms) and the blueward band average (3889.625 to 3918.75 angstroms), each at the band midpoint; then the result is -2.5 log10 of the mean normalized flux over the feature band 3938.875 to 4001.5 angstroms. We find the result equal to 0.20 mag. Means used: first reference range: 9.23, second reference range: 13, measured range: 9.17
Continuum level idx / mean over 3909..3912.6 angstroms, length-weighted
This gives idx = 10.8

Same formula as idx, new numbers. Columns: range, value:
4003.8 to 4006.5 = 12.4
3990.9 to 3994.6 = 12.5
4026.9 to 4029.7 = 13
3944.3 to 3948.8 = 8.3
